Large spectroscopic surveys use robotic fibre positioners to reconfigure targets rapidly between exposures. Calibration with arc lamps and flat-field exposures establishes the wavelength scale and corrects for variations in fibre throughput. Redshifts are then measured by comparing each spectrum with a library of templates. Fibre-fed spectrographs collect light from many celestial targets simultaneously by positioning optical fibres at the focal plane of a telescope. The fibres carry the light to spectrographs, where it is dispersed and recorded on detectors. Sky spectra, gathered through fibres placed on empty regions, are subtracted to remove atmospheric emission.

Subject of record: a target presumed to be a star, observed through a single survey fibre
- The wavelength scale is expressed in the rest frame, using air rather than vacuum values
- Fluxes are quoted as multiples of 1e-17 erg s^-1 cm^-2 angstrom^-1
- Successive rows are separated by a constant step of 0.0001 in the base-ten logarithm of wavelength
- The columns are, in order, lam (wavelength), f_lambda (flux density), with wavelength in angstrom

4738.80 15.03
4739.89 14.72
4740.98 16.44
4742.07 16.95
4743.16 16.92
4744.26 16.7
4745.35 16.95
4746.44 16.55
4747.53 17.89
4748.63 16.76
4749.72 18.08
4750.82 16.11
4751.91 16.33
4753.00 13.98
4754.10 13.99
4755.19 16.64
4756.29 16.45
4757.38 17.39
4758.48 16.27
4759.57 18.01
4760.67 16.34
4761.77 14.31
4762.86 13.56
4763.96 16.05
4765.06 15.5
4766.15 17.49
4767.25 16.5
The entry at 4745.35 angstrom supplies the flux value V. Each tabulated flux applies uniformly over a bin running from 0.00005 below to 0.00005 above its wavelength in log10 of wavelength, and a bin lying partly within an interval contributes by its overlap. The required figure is 16.95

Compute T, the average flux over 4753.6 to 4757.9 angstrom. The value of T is 16.2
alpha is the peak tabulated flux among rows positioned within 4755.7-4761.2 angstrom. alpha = 18.01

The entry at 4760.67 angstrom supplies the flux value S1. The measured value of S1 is 16.34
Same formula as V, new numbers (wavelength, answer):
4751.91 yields 16.33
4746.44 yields 16.55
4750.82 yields 16.11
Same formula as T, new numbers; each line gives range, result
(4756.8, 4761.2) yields 17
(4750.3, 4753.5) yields 15.5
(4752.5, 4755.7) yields 14.9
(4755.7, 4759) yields 16.7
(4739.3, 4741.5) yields 15.6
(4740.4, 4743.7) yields 16.8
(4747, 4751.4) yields 17.2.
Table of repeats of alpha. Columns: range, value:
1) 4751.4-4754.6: 16.33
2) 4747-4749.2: 17.89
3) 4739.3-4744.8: 16.95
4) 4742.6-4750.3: 18.08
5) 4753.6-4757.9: 17.39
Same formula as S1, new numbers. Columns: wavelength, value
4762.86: 13.56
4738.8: 15.03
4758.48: 16.27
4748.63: 16.76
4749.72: 18.08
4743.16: 16.92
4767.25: 16.5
